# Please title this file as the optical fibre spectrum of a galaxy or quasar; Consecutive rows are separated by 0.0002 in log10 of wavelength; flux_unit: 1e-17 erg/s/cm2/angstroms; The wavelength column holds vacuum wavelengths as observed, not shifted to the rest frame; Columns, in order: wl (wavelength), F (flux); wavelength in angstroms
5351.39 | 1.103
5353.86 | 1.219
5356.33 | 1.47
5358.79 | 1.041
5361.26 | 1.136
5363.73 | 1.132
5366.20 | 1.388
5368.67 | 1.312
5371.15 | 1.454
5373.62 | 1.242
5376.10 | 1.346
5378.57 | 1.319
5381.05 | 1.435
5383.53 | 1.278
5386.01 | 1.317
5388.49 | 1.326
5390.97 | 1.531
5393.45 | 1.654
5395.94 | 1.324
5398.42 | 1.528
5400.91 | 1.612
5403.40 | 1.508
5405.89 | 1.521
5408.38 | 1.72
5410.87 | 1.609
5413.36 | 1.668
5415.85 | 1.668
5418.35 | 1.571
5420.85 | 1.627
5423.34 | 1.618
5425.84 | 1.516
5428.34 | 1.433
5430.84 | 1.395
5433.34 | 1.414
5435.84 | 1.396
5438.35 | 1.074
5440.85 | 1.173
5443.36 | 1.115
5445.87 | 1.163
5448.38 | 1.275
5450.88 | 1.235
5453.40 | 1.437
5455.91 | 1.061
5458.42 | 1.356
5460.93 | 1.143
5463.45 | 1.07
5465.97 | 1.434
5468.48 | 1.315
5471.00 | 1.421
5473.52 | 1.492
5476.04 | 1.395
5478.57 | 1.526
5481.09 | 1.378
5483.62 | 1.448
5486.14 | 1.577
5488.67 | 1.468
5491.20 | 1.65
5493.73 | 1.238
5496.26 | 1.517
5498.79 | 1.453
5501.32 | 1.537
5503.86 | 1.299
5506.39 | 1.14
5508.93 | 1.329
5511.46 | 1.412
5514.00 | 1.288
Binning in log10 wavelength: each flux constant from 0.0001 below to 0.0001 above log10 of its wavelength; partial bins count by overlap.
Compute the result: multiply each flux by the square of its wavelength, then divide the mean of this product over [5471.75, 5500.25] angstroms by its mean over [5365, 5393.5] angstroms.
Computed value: 1.11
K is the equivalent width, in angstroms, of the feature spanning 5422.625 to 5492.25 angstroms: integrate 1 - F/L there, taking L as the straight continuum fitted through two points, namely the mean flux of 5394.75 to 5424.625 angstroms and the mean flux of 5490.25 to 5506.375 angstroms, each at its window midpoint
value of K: 6.5 angstroms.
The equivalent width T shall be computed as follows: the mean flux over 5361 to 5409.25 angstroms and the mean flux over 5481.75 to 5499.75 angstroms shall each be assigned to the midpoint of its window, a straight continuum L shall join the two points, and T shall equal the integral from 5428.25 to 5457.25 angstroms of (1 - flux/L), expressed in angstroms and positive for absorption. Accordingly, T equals 3.7 angstroms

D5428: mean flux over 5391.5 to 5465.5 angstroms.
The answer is 1.41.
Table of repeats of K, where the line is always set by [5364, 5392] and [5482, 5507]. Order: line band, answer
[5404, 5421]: -3.03 angstroms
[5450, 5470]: 2.18 angstroms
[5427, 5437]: -0.14 angstroms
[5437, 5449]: 2.09 angstroms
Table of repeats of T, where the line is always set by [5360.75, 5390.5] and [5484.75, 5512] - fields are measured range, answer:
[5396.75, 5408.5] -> -1.9 angstroms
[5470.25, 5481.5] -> -0.4 angstroms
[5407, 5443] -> -3.3 angstroms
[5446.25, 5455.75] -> 0.7 angstroms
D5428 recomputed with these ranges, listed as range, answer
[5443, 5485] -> 1.31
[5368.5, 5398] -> 1.38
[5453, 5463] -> 1.22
